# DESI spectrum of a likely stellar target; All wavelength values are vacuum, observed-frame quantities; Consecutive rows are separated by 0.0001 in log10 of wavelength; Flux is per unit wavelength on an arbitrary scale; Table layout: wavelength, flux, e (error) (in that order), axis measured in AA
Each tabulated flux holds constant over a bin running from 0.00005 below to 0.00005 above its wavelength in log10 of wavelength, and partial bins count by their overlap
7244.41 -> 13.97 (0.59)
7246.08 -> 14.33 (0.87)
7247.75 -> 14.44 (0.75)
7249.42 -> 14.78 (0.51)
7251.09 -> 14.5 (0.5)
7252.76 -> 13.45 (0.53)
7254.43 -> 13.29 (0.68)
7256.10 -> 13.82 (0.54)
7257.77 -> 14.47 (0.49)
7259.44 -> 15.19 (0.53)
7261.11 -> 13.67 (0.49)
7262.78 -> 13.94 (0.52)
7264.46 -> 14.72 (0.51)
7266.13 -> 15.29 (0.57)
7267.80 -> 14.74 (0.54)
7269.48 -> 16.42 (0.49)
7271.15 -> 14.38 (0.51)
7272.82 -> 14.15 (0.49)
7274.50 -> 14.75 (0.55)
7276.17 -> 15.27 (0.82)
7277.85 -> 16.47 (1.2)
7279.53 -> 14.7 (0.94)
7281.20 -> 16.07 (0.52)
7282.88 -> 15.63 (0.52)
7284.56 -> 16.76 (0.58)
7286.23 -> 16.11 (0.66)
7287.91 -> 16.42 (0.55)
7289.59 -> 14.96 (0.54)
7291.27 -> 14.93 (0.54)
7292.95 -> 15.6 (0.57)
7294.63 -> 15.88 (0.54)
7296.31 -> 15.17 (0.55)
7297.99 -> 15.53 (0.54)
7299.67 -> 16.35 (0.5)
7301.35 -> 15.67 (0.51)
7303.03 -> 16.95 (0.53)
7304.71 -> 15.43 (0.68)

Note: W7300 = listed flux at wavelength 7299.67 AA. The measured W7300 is 16.35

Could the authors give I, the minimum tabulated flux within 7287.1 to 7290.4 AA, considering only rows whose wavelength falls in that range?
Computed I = 14.96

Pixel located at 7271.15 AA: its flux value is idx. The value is 14.38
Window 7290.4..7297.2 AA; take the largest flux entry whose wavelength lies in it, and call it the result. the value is 15.88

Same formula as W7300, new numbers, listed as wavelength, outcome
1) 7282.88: 15.63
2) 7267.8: 14.74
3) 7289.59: 14.96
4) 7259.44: 15.19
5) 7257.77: 14.47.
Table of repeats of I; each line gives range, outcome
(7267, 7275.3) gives 14.15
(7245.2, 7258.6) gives 13.29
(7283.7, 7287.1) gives 16.11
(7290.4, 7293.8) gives 14.93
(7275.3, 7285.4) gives 14.7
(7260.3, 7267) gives 13.67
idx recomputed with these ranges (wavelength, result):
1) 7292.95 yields 15.6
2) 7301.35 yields 15.67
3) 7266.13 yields 15.29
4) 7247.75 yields 14.44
